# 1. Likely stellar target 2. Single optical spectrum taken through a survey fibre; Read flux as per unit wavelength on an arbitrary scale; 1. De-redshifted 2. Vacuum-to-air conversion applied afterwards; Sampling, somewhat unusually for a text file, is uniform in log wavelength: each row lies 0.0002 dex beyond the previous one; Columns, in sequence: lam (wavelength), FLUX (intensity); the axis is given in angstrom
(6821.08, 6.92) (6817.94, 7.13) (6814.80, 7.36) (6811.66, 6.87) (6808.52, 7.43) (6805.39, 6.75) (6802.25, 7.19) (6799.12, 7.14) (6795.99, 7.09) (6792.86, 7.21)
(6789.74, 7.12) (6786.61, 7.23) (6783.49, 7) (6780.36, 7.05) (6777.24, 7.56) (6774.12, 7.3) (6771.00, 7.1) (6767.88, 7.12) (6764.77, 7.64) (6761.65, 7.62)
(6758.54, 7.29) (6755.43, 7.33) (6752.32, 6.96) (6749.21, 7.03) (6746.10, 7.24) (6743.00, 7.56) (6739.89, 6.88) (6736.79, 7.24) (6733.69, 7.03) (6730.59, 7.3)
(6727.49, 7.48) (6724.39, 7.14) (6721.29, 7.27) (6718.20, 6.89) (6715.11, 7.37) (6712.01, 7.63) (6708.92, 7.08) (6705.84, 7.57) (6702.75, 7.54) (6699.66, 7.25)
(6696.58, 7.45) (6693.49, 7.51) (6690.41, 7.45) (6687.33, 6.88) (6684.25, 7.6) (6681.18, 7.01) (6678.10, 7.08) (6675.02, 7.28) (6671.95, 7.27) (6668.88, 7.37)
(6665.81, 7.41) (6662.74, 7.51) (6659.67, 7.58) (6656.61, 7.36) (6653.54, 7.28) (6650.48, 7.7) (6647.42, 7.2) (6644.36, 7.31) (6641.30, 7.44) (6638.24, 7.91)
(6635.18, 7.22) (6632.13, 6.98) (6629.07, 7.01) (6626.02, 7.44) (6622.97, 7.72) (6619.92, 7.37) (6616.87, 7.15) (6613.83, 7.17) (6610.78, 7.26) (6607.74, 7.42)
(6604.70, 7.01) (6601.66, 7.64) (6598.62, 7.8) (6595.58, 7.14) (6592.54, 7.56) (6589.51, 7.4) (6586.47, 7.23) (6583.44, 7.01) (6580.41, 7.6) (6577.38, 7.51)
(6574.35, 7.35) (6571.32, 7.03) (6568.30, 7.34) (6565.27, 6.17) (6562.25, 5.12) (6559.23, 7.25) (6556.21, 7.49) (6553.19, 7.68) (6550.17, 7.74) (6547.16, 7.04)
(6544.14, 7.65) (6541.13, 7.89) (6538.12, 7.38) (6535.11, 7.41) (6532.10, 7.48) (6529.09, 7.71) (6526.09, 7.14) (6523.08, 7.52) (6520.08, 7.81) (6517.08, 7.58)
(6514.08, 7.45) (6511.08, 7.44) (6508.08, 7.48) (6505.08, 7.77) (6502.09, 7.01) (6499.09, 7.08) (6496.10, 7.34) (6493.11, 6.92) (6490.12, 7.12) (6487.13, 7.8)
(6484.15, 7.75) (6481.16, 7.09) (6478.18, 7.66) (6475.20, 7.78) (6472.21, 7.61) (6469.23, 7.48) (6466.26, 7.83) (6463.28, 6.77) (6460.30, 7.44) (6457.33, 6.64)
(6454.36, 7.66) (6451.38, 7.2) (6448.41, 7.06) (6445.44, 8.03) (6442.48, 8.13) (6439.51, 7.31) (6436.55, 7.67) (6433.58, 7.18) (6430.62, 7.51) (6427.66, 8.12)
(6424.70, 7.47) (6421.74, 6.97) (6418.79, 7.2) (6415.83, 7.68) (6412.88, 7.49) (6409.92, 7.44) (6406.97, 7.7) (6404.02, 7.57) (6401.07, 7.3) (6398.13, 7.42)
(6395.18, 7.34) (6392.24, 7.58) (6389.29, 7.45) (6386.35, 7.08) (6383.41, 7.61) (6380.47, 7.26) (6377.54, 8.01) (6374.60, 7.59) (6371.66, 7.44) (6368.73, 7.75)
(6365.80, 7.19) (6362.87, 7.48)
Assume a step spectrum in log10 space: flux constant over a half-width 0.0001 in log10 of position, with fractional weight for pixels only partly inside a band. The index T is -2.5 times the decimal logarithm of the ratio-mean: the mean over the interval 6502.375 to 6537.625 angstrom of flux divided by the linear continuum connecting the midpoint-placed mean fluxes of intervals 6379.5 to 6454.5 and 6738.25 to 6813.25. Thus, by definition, -0.02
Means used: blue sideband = 7.48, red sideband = 7.2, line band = 7.5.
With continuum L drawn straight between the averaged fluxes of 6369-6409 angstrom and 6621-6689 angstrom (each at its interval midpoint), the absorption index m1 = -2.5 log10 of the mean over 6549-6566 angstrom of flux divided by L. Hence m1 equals 0.07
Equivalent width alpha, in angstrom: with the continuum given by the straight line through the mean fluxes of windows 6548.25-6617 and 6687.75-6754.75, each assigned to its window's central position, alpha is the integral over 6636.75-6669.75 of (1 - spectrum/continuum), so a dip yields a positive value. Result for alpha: -0.98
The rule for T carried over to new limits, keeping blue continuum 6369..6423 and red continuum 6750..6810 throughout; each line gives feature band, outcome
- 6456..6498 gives 0.00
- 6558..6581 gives 0.07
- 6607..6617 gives 0.01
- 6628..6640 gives 0.00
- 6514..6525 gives -0.03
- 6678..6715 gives -0.01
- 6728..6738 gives 0.00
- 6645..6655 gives -0.01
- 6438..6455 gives -0.02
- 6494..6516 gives 0.00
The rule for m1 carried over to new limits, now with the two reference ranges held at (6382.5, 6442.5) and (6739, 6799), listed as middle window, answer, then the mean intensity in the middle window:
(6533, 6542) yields -0.02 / 7.53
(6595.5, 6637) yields 0.00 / 7.32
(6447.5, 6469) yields 0.03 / 7.25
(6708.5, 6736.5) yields 0.00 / 7.25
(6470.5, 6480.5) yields -0.03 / 7.63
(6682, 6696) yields -0.01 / 7.35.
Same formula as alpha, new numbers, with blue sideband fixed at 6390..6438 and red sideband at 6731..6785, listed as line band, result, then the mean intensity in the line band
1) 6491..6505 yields 0.49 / 7.16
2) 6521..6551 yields -0.43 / 7.5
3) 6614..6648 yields -0.07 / 7.34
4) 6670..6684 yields 0.16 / 7.21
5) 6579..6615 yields -0.04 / 7.35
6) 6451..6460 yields 0.30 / 7.2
